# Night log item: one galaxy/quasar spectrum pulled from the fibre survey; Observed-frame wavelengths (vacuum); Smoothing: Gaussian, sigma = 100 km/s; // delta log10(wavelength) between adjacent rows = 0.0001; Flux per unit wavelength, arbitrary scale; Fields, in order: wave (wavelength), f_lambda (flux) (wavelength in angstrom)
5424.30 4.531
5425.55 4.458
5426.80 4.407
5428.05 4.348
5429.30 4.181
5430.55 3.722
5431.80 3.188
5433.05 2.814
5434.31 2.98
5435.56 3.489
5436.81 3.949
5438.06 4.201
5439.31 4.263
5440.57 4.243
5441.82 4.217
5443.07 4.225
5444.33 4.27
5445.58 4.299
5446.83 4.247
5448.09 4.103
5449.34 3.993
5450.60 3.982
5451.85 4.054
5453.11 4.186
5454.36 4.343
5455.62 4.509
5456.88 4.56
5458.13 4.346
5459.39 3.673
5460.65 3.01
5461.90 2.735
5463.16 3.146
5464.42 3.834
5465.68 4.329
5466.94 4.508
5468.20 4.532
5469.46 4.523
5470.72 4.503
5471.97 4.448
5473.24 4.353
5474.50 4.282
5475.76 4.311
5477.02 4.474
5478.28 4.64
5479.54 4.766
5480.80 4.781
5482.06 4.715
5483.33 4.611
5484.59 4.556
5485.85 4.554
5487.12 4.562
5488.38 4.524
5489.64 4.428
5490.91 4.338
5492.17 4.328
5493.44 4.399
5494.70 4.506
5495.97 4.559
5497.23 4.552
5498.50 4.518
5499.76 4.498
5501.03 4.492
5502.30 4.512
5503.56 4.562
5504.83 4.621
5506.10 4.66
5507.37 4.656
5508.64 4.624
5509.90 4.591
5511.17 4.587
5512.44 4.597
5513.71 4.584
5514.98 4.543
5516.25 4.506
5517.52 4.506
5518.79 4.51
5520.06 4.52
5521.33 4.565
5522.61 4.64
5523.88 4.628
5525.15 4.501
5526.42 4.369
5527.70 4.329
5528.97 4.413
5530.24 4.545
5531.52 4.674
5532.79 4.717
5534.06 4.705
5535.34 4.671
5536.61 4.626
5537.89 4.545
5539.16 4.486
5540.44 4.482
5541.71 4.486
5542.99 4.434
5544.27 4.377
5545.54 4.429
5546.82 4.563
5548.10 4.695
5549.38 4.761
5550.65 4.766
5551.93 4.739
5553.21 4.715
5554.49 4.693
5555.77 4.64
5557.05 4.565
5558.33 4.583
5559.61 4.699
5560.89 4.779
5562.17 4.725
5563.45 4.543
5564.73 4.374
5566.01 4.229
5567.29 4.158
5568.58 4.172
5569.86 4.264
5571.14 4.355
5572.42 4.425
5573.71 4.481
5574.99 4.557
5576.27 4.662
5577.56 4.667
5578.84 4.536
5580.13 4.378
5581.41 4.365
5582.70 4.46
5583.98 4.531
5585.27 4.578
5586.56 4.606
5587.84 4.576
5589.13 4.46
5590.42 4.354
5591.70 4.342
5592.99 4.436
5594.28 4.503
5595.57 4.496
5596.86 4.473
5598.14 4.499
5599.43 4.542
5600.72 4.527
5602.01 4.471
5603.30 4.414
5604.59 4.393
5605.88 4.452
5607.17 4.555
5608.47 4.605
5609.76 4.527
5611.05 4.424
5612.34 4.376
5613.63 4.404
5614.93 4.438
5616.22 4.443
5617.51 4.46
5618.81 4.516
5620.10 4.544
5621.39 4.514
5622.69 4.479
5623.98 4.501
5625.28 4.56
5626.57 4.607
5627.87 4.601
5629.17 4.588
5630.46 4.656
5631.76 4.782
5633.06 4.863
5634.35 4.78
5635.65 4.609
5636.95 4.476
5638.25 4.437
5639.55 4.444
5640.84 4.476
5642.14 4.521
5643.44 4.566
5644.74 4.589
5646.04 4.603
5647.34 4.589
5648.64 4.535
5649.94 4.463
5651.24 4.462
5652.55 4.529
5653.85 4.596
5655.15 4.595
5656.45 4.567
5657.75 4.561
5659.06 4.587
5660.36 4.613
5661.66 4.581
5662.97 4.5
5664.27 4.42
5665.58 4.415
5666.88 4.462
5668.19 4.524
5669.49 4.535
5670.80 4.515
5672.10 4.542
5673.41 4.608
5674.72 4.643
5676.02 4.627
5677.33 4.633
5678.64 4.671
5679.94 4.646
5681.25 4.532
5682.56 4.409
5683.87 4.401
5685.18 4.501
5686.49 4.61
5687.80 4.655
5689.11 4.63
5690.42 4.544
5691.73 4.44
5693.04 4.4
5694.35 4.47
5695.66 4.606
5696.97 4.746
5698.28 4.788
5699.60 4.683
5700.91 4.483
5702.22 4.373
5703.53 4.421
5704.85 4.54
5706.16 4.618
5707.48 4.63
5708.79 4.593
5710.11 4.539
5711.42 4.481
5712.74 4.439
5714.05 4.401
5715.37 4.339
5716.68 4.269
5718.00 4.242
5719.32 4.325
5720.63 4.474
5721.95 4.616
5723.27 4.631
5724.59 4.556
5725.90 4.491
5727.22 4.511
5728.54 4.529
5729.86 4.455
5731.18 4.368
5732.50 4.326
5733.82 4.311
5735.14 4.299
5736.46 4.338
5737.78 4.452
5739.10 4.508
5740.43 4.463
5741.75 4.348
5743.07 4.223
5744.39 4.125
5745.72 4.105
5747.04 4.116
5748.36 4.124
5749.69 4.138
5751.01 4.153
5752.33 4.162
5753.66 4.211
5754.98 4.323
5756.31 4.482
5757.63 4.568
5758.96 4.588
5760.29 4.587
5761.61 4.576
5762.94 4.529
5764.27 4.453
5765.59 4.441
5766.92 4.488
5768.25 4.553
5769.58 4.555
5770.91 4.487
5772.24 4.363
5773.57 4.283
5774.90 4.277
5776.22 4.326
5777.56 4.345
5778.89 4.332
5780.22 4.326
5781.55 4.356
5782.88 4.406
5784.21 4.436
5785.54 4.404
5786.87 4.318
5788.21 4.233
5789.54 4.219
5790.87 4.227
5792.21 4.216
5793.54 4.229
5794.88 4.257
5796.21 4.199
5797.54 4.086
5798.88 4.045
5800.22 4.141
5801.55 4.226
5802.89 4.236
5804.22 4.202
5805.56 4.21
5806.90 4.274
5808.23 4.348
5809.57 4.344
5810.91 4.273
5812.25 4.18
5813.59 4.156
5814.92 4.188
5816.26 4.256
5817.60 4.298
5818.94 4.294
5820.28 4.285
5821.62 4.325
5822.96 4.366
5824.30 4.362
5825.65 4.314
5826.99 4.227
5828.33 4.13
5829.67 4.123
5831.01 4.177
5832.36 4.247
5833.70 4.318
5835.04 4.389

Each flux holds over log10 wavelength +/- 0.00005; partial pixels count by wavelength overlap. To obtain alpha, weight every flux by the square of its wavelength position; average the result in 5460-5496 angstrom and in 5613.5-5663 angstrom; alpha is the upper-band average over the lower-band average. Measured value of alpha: 1.12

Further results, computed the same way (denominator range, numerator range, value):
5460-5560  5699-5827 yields 1.06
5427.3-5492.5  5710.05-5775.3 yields 1.17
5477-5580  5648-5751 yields 1.05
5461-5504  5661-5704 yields 1.11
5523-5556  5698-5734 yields 1.04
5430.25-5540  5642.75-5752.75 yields 1.12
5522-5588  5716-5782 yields 1.03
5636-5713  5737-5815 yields 0.98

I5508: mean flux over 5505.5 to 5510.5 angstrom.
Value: 4.64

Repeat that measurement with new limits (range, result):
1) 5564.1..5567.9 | 4.26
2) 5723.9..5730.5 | 4.51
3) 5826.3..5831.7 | 4.17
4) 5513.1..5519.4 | 4.53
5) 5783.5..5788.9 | 4.35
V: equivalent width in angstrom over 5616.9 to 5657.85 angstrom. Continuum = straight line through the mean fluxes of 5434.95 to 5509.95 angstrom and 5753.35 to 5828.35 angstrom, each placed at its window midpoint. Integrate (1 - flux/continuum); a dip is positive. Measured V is -2.3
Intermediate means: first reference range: 4.31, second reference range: 4.32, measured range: 4.56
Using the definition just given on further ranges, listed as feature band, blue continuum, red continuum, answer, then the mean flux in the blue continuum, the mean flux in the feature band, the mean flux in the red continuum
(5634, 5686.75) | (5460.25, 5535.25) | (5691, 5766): -1.3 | 4.45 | 4.54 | 4.43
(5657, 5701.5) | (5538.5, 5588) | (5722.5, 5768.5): -1.2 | 4.53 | 4.56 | 4.39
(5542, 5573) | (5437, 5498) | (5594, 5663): -0.7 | 4.28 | 4.53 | 4.54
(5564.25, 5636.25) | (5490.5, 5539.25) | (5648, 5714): 0.8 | 4.55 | 4.49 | 4.55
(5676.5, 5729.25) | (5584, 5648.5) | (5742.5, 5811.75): -1.4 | 4.52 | 4.52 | 4.31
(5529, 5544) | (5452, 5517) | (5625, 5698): -0.4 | 4.39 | 4.57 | 4.56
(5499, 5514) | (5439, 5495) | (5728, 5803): -1.1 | 4.27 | 4.58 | 4.33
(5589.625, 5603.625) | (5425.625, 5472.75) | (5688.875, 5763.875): -0.7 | 4.02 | 4.46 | 4.43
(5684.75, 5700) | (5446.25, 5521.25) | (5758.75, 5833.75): -0.9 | 4.37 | 4.59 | 4.31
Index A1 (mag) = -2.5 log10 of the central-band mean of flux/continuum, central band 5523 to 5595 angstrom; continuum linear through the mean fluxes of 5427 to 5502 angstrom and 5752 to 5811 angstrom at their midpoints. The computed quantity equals -0.07 mag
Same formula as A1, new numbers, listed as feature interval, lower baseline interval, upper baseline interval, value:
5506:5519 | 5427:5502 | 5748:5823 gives -0.089 mag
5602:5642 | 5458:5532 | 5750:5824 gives -0.038 mag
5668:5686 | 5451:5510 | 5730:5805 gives -0.054 mag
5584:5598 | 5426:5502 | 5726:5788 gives -0.052 mag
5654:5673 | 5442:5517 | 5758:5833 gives -0.050 mag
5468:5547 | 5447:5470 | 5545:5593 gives -0.072 mag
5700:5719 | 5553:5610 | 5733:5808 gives -0.020 mag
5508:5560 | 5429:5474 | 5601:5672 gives -0.084 mag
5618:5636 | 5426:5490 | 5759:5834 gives -0.094 mag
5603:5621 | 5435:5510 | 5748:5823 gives -0.039 mag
